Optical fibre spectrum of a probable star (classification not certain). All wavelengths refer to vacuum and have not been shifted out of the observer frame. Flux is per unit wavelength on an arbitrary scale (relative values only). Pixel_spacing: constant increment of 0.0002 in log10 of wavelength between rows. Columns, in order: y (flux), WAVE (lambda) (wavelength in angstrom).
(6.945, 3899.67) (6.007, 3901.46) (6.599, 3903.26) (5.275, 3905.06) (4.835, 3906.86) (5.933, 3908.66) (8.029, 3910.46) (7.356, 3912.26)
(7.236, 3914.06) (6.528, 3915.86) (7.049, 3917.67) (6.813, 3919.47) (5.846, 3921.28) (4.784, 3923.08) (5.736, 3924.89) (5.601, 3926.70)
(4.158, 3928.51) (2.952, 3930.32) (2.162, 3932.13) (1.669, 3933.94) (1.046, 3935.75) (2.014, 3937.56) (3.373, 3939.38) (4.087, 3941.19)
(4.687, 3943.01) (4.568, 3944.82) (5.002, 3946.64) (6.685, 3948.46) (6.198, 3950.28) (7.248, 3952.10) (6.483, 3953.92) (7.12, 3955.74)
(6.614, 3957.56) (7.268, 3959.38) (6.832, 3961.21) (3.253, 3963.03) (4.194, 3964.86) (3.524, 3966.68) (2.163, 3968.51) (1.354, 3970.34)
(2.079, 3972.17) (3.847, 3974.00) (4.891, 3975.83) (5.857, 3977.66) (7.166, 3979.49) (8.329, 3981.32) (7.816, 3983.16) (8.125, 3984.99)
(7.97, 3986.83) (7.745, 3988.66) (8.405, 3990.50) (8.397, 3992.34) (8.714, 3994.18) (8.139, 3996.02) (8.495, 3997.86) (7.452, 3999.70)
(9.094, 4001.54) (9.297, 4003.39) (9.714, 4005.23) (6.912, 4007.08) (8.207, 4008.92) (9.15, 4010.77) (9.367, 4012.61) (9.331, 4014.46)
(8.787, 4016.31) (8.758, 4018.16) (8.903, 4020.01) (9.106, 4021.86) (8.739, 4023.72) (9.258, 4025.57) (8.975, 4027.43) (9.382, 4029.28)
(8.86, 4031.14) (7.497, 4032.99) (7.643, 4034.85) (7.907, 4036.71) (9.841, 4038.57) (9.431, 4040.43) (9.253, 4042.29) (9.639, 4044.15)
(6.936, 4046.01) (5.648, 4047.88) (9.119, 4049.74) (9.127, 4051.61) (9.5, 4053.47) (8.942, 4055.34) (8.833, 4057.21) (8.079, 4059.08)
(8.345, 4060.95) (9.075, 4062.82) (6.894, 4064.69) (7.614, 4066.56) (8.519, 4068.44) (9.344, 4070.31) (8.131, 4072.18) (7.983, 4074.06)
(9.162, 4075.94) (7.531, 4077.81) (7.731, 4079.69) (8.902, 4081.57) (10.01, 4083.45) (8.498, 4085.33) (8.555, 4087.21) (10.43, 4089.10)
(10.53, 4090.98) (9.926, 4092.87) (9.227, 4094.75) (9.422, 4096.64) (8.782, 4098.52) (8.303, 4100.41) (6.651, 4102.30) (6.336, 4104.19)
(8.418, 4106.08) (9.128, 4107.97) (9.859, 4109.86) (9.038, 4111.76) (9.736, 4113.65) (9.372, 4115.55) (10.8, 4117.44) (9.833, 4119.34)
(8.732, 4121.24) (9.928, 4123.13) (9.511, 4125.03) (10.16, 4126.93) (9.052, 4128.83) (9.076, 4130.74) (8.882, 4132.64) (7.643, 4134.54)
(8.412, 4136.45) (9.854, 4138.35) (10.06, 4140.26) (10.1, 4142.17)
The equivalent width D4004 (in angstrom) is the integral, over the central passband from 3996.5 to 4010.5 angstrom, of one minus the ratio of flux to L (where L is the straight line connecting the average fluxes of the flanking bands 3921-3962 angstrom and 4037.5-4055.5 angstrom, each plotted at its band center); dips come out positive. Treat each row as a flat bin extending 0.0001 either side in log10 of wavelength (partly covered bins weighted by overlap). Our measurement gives -2.6 angstrom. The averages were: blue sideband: 4.86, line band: 8.47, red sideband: 8.73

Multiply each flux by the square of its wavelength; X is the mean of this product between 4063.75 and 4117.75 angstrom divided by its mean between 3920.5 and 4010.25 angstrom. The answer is 1.60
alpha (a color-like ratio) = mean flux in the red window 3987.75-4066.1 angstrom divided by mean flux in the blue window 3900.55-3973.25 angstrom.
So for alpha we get 1.72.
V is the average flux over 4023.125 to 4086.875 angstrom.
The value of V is 8.54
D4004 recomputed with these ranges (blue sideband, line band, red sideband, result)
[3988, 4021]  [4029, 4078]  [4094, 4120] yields 1.68 angstrom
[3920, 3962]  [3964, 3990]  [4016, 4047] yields 4.46 angstrom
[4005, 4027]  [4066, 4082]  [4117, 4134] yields 1.47 angstrom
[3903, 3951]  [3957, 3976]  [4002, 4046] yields 6.97 angstrom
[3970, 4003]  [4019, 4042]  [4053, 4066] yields -2.69 angstrom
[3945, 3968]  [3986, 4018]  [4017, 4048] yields -4.53 angstrom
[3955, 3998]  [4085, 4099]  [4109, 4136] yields -1.26 angstrom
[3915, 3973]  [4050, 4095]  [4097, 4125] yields -4.66 angstrom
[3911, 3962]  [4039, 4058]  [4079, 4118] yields -1.96 angstrom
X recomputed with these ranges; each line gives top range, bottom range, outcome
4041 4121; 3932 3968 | 1.97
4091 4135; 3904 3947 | 2.05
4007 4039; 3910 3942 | 1.93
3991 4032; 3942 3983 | 1.70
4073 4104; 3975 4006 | 1.16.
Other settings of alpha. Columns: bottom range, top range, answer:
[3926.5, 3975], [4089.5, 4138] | 2.12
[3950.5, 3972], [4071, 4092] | 1.77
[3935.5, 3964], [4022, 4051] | 1.63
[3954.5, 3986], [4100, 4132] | 1.70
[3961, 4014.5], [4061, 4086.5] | 1.23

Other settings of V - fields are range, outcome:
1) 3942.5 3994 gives 5.9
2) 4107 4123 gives 9.58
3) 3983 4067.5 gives 8.54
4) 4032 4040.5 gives 8.37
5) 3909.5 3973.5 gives 4.9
